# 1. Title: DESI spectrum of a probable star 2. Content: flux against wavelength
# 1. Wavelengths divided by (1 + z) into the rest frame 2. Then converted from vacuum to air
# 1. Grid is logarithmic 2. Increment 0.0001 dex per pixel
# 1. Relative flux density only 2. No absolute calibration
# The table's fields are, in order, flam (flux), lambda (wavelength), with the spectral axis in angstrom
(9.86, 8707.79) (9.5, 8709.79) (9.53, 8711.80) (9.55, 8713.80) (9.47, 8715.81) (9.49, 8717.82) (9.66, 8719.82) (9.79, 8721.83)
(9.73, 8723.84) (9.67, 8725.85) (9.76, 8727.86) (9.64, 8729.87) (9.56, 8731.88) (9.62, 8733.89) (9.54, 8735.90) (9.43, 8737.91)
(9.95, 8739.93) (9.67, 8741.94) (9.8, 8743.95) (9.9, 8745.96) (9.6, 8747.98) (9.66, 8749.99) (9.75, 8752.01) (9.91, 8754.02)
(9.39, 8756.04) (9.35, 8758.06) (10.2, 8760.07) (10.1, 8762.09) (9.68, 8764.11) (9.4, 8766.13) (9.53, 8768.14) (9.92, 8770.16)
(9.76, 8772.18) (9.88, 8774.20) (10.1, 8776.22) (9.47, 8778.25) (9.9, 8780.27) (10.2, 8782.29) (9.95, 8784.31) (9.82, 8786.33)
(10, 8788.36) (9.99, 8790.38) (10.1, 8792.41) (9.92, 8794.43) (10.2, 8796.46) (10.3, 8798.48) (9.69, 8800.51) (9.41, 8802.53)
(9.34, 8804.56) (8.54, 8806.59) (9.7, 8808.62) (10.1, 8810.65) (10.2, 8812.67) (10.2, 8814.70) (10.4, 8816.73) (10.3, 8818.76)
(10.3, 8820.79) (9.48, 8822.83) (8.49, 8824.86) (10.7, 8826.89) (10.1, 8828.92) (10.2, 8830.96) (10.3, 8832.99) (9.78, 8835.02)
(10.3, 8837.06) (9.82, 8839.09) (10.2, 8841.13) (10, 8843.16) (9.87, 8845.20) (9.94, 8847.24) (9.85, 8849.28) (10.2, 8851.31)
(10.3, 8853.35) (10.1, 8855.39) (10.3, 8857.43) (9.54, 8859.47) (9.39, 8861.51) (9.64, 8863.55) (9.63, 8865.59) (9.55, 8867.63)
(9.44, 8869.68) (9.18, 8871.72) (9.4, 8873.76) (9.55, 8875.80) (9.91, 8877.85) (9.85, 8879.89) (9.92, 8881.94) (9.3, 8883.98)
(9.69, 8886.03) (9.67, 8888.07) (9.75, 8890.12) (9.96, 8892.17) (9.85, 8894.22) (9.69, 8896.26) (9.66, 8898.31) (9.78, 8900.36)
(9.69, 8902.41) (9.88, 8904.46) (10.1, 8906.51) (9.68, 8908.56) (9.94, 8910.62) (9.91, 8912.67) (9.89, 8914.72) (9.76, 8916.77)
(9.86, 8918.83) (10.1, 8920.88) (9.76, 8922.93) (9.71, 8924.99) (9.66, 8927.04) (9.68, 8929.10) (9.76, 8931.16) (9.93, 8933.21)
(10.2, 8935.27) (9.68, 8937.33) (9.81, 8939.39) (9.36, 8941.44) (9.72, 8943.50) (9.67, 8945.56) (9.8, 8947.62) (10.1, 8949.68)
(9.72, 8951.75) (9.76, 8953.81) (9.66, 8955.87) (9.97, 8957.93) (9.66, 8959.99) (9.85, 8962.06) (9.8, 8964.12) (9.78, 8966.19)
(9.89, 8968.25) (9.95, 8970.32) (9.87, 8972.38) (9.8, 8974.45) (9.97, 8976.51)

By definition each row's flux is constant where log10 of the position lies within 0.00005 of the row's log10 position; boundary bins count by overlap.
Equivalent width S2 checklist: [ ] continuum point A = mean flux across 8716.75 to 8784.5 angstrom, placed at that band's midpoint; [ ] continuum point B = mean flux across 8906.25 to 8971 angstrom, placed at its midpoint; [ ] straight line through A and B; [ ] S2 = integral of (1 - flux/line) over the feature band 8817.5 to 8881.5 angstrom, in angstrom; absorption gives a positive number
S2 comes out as -0.6 angstrom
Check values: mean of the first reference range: 9.73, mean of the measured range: 9.86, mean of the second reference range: 9.81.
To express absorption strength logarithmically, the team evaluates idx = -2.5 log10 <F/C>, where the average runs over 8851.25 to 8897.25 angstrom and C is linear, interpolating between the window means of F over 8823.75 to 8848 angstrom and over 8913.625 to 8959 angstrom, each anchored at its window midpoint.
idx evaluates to 0.02 mag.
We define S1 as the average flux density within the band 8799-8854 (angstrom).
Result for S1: 9.92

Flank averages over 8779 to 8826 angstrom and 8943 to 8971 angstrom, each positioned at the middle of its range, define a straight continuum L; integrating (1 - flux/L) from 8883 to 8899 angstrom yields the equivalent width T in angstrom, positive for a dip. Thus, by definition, 0.21 angstrom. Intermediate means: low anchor 9.85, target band 9.7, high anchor 9.81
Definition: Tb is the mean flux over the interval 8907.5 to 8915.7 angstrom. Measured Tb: 9.85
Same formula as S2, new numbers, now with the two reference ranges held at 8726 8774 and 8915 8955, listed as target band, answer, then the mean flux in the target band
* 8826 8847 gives -0.8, 10.1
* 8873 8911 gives 0.1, 9.75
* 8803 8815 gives 0.1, 9.64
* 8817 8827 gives -0.1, 9.81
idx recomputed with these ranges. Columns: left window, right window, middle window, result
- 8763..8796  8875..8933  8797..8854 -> -0.01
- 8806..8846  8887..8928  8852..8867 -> 0.01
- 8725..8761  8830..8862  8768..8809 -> 0.00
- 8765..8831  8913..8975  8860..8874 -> 0.04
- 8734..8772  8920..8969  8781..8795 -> -0.03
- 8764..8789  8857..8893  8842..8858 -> -0.04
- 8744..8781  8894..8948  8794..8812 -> 0.01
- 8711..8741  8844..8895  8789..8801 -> -0.04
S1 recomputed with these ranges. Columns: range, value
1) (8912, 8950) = 9.8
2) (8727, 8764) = 9.71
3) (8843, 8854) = 10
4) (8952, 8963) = 9.78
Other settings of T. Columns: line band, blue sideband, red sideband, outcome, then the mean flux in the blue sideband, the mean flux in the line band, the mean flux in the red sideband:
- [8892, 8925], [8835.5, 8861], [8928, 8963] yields 0.1 angstrom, 10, 9.84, 9.78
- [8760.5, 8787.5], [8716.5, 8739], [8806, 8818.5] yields -0.1 angstrom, 9.62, 9.83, 9.93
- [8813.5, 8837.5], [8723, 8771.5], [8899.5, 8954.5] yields -0.7 angstrom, 9.7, 10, 9.81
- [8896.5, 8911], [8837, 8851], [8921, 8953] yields 0.1 angstrom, 9.99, 9.8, 9.78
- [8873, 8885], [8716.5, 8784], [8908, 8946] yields 0.1 angstrom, 9.73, 9.66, 9.8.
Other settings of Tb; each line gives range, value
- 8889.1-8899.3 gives 9.78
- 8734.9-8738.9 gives 9.49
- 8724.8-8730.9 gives 9.69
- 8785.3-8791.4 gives 9.93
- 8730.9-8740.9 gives 9.62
